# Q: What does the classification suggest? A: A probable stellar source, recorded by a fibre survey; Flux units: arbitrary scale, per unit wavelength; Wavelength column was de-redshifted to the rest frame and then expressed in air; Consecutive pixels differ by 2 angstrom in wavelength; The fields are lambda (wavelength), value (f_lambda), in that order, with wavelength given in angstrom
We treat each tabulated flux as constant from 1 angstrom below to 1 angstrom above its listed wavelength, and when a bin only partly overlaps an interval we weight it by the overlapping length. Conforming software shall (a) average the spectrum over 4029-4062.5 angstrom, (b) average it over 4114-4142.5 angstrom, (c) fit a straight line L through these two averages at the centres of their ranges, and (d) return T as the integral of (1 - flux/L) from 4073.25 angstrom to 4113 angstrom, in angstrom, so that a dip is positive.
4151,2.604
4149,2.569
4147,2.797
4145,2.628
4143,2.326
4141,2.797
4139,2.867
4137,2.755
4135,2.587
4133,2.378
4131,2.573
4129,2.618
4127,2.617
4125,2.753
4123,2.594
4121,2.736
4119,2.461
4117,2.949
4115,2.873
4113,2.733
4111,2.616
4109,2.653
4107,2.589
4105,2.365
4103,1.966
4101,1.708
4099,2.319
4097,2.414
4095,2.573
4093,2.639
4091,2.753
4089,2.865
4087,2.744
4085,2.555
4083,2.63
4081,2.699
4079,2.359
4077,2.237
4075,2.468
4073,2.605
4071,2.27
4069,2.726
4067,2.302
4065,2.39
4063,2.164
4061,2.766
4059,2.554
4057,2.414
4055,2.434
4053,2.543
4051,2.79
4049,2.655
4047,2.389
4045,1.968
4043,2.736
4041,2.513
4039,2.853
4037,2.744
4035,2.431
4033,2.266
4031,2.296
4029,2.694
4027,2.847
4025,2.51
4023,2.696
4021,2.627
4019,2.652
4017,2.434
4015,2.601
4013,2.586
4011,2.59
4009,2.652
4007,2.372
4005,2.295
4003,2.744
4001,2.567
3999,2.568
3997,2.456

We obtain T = 1.8 angstrom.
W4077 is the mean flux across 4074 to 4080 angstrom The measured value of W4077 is 2.35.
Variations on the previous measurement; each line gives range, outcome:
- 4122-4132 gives 2.63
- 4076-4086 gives 2.5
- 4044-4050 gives 2.34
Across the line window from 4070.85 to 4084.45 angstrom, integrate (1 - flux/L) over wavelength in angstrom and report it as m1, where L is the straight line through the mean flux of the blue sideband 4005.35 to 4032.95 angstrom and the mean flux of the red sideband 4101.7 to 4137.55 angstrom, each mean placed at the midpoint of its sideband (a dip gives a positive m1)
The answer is 0.5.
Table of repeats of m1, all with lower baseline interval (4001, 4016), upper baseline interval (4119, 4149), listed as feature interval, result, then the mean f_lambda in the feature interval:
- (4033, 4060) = 0.5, 2.53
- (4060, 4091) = 0.8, 2.53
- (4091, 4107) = 1.7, 2.33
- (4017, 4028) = -0.4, 2.65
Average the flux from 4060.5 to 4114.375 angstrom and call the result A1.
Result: 2.49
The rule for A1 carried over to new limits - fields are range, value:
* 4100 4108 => 2.16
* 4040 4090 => 2.51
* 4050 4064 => 2.52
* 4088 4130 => 2.56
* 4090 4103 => 2.37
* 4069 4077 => 2.46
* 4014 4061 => 2.55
